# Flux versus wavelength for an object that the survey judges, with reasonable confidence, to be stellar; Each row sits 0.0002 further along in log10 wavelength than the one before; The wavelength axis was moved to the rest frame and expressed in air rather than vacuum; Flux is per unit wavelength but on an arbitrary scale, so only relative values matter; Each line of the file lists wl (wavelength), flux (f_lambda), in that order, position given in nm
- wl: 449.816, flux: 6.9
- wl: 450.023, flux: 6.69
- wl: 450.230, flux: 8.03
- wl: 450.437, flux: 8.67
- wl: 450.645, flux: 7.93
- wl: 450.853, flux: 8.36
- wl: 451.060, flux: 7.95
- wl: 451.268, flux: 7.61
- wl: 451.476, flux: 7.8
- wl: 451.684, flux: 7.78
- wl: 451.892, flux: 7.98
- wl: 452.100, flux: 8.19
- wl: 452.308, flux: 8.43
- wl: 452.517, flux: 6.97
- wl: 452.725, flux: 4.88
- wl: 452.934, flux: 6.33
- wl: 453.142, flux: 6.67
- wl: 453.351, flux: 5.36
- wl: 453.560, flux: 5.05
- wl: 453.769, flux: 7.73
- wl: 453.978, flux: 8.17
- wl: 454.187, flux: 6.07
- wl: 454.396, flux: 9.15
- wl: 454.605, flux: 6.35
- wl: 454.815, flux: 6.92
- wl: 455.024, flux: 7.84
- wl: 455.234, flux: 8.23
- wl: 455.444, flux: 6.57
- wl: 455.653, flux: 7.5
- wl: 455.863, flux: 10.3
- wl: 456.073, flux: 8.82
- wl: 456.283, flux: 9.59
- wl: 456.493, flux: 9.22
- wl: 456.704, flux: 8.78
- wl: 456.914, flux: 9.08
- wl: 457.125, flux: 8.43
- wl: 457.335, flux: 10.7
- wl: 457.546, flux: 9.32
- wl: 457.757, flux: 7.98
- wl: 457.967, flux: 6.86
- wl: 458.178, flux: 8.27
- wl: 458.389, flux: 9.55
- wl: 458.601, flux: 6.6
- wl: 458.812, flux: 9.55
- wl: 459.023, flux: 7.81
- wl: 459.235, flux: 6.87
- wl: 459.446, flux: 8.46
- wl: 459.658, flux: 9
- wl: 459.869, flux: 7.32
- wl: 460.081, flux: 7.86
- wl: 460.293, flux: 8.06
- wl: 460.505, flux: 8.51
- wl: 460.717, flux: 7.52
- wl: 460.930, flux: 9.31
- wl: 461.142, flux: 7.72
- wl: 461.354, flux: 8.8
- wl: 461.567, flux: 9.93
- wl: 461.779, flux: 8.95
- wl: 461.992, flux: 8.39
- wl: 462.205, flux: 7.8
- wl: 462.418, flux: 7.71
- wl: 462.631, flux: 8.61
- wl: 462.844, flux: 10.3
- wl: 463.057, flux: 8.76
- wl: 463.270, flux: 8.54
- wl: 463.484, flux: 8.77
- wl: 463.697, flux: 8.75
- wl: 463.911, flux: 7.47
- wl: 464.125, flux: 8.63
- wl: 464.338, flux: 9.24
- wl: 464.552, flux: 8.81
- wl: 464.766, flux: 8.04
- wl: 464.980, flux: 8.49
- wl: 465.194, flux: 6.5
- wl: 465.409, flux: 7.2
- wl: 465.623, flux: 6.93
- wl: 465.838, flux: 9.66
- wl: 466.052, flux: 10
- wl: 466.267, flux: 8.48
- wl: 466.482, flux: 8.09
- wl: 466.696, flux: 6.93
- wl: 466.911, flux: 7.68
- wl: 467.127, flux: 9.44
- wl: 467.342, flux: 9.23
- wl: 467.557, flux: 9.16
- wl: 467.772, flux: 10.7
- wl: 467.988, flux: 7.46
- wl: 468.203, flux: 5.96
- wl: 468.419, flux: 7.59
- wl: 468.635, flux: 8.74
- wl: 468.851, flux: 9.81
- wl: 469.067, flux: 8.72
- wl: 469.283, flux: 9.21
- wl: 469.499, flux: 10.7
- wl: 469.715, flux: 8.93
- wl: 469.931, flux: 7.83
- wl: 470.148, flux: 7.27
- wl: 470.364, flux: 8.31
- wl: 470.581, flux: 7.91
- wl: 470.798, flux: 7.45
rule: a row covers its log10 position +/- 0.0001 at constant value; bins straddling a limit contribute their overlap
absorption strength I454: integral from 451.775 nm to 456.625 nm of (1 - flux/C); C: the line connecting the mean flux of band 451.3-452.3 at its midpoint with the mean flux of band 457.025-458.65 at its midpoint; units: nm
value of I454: 0.41 nm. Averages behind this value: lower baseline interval 7.96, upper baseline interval 8.53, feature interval 7.5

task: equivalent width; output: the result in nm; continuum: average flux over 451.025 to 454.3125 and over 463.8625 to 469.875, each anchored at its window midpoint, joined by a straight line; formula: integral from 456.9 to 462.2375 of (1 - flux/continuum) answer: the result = -0.45 nm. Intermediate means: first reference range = 7.05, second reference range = 8.5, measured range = 8.41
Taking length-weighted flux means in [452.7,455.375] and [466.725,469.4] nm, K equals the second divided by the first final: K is 1.2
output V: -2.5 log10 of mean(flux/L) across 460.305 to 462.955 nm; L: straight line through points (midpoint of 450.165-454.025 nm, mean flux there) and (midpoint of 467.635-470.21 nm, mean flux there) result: -0.07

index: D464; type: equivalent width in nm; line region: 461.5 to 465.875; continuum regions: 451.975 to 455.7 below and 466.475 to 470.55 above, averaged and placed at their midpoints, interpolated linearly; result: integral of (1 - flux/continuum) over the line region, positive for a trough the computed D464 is -0.219 nm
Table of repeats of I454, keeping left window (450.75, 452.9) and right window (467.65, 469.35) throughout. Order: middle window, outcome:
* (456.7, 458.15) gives -0.154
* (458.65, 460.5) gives -0.022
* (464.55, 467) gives 0.093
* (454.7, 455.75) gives 0.047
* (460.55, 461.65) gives -0.073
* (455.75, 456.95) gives -0.228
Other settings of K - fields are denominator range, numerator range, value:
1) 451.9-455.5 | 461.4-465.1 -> 1.23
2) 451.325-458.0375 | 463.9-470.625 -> 1.08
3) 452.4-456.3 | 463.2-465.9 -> 1.13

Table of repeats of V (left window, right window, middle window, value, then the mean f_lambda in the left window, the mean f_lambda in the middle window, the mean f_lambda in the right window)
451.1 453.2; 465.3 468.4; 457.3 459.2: -0.09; 7.3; 8.37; 8.33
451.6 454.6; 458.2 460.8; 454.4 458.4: -0.11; 7.03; 8.43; 8.1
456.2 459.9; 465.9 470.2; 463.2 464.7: 0.00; 8.54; 8.59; 8.63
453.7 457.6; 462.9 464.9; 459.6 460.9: 0.05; 8.35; 8.08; 8.6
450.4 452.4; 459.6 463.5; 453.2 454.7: 0.19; 8.05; 6.84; 8.51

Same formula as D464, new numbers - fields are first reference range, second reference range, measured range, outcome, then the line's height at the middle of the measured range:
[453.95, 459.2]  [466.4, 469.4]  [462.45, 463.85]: -0.07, 8.41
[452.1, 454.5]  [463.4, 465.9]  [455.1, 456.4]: -0.24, 7.14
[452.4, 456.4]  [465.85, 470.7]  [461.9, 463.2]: -0.09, 8.05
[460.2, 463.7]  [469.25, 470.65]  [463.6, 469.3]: 0.14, 8.6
